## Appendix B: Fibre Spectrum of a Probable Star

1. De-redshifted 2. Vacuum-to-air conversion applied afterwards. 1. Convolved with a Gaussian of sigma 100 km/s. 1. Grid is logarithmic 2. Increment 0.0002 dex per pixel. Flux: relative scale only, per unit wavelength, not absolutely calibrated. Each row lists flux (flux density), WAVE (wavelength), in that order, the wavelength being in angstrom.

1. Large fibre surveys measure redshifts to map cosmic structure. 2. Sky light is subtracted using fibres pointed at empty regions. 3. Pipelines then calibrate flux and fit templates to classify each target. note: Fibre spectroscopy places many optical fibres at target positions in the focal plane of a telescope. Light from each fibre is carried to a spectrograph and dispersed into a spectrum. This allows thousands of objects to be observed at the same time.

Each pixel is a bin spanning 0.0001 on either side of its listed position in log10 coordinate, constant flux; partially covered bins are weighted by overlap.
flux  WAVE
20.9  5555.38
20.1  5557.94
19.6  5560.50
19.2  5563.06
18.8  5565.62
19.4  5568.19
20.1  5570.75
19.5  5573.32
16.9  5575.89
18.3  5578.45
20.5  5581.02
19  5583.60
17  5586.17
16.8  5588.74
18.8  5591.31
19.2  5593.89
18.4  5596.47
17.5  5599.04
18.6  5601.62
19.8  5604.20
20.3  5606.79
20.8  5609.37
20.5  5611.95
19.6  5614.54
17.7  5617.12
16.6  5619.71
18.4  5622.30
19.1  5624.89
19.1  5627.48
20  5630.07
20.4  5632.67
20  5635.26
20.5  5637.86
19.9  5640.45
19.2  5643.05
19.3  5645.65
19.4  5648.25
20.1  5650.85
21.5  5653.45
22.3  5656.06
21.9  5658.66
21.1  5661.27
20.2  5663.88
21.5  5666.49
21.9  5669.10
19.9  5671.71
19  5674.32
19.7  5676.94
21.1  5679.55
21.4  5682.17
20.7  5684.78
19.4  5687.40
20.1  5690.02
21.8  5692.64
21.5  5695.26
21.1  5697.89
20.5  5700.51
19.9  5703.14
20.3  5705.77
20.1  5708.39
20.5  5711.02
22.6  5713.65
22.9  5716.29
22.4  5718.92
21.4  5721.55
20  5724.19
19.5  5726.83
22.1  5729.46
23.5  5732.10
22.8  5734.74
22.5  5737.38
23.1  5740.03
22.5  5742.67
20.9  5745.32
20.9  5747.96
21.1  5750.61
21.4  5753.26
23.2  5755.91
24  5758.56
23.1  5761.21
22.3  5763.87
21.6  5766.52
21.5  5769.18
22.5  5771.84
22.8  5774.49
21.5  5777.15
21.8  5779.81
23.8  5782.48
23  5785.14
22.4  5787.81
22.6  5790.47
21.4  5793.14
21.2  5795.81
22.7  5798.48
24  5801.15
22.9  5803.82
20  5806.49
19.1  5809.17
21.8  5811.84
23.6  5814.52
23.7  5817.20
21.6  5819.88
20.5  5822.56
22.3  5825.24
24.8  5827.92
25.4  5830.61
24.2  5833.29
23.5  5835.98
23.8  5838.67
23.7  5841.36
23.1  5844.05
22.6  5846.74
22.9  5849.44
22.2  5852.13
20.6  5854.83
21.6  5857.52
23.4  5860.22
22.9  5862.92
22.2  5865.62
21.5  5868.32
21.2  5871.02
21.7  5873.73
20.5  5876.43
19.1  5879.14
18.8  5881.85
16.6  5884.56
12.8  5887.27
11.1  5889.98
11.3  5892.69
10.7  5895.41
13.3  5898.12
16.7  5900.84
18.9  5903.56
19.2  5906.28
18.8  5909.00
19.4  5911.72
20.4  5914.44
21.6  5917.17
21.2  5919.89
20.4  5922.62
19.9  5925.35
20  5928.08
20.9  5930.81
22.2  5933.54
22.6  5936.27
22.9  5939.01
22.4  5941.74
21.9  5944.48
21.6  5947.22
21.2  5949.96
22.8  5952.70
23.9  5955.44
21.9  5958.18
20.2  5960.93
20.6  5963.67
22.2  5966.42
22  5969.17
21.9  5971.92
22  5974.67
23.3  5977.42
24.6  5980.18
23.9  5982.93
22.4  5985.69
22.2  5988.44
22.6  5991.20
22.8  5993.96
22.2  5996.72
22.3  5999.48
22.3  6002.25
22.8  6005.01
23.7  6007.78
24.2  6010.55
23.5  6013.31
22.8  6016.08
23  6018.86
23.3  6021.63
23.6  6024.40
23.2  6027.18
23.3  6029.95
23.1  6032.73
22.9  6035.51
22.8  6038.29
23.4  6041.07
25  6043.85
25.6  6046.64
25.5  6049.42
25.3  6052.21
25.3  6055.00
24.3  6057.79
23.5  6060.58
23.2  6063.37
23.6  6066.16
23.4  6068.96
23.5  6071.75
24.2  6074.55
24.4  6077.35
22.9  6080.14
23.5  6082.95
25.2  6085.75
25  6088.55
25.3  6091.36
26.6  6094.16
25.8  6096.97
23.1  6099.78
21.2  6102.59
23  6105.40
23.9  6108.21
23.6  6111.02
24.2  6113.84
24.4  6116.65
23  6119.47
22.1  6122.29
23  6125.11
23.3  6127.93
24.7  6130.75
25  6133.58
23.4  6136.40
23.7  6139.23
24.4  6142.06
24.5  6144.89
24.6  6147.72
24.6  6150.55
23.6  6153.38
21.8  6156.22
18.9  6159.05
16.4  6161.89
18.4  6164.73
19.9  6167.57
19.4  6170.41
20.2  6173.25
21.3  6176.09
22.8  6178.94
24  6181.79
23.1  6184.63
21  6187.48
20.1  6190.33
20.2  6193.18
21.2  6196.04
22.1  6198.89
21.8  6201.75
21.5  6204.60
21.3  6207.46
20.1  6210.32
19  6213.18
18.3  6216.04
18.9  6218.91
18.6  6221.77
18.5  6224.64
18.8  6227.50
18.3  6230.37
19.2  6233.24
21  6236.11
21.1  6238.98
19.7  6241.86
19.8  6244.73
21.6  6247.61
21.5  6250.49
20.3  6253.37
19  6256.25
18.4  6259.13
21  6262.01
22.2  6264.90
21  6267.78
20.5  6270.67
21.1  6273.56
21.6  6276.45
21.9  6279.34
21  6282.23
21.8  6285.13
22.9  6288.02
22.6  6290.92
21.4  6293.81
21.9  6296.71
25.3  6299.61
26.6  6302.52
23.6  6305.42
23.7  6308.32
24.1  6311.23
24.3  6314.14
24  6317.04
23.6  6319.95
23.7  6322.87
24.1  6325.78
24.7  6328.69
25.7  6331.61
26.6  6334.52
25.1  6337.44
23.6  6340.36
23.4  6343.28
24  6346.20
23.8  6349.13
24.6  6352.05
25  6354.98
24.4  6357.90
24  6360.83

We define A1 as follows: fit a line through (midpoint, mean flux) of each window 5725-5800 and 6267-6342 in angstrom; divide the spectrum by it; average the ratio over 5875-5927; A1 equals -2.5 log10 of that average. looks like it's 0.28 mag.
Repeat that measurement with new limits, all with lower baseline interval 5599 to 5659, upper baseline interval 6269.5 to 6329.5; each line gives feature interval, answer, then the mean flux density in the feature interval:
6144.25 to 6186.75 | 0.04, 21.5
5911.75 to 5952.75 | -0.01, 21.4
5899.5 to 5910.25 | 0.15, 18.4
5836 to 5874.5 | -0.08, 22.4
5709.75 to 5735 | -0.08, 21.7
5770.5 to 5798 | -0.09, 22.3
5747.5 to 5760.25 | -0.10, 22.2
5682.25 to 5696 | -0.04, 20.7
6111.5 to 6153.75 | -0.08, 23.9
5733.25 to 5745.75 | -0.11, 22.5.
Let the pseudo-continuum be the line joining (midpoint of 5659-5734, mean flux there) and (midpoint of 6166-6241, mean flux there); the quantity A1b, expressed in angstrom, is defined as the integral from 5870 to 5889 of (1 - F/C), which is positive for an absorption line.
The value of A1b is 2.1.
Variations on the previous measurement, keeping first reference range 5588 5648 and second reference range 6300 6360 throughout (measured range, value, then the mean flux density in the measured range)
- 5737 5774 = -3.66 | 22.2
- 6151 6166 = 1.96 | 20.1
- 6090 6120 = -1.66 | 24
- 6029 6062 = -2.72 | 24.2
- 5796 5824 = -1.85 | 22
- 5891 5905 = 4.69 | 14.1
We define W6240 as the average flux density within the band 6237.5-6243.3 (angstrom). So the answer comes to 20.4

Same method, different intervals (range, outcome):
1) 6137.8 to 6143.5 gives 24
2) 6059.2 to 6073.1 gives 23.4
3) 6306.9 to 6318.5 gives 24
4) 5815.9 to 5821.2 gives 22.6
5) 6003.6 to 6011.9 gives 23.6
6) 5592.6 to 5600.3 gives 18.4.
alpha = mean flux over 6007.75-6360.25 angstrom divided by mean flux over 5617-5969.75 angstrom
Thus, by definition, 1.1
